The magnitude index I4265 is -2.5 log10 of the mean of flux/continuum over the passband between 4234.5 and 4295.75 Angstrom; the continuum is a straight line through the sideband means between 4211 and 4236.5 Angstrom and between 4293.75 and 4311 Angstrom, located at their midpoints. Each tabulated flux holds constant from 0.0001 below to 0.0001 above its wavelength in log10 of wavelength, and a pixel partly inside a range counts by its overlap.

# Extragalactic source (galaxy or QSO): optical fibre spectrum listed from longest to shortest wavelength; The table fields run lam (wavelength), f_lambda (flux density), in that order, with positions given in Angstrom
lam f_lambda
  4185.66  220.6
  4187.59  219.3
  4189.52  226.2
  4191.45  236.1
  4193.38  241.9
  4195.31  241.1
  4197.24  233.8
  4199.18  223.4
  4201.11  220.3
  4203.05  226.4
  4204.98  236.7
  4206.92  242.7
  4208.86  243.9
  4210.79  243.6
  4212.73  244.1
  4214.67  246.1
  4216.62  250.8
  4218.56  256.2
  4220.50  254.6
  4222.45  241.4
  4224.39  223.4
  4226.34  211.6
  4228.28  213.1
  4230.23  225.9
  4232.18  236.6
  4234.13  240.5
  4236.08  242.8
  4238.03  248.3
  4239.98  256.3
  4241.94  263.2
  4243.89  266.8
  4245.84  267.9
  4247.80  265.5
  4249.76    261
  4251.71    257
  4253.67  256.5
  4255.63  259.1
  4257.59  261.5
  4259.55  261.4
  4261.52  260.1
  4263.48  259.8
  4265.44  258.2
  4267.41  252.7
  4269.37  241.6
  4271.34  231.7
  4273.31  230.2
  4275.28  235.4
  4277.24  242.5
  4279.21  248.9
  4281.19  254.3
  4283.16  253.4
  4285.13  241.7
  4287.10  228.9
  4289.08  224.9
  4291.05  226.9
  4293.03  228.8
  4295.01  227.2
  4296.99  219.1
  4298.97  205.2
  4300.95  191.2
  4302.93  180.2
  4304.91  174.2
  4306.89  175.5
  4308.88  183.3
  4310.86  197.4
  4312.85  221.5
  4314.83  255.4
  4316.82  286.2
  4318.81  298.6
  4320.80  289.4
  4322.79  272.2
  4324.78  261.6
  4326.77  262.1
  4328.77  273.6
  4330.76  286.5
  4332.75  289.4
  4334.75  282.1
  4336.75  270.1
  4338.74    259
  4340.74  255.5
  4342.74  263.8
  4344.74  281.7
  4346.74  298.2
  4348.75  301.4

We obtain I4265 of -0.16 mag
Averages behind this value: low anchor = 237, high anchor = 195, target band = 249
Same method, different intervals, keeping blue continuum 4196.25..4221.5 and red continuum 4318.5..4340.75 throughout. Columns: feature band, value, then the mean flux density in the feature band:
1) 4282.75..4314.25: 0.251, 211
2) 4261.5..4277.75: 0.054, 245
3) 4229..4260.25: -0.015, 254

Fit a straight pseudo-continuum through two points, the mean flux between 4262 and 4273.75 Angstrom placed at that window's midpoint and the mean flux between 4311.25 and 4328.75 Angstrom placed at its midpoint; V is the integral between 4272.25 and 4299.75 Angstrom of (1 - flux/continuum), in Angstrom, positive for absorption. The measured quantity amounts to 2.2 Angstrom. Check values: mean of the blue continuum 247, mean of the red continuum 266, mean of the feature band 234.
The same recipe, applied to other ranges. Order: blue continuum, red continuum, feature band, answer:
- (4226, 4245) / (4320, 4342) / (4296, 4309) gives 3.6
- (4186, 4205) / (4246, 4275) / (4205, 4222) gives -0.7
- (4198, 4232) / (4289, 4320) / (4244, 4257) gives -1.9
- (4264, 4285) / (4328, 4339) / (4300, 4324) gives 3.5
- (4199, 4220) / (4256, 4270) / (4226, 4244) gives 0.6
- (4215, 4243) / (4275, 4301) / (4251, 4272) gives -1.7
